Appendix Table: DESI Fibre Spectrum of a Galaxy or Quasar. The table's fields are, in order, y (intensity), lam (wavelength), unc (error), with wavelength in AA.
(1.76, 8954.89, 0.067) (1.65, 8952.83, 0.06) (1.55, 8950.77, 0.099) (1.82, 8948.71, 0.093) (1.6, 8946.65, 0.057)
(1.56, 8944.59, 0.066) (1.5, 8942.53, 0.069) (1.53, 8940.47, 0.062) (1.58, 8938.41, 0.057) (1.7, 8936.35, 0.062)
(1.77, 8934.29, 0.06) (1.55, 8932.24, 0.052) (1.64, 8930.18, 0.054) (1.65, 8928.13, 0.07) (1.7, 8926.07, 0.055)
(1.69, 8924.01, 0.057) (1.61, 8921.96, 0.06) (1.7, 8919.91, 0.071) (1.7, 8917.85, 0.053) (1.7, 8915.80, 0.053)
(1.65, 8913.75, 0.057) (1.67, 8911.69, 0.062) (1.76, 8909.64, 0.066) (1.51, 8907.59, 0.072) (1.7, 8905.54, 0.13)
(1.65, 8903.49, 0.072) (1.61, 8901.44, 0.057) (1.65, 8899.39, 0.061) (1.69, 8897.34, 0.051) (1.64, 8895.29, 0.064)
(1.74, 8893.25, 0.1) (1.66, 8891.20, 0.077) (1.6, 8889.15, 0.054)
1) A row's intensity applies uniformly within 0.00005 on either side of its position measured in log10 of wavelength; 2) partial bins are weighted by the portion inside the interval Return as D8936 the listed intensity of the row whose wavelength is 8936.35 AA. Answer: 1.7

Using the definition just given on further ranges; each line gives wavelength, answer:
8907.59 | 1.51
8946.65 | 1.6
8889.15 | 1.6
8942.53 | 1.5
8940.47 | 1.53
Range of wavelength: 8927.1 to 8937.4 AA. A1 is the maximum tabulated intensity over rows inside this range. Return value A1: 1.77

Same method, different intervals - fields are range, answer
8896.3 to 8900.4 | 1.69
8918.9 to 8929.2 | 1.7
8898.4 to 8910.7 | 1.76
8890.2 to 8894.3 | 1.74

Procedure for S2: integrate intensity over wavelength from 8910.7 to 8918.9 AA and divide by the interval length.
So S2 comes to 1.68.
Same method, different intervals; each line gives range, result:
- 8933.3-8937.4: 1.73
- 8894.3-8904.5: 1.65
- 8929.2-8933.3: 1.6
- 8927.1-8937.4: 1.66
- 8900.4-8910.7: 1.65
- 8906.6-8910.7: 1.64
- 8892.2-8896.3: 1.69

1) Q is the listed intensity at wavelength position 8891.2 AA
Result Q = 1.66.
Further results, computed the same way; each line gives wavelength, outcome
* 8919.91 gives 1.7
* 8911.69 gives 1.67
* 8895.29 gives 1.64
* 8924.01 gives 1.69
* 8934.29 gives 1.77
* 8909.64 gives 1.76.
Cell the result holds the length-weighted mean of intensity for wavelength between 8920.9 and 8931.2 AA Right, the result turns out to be 1.66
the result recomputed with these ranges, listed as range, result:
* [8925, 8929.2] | 1.67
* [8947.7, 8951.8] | 1.68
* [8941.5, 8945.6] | 1.53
